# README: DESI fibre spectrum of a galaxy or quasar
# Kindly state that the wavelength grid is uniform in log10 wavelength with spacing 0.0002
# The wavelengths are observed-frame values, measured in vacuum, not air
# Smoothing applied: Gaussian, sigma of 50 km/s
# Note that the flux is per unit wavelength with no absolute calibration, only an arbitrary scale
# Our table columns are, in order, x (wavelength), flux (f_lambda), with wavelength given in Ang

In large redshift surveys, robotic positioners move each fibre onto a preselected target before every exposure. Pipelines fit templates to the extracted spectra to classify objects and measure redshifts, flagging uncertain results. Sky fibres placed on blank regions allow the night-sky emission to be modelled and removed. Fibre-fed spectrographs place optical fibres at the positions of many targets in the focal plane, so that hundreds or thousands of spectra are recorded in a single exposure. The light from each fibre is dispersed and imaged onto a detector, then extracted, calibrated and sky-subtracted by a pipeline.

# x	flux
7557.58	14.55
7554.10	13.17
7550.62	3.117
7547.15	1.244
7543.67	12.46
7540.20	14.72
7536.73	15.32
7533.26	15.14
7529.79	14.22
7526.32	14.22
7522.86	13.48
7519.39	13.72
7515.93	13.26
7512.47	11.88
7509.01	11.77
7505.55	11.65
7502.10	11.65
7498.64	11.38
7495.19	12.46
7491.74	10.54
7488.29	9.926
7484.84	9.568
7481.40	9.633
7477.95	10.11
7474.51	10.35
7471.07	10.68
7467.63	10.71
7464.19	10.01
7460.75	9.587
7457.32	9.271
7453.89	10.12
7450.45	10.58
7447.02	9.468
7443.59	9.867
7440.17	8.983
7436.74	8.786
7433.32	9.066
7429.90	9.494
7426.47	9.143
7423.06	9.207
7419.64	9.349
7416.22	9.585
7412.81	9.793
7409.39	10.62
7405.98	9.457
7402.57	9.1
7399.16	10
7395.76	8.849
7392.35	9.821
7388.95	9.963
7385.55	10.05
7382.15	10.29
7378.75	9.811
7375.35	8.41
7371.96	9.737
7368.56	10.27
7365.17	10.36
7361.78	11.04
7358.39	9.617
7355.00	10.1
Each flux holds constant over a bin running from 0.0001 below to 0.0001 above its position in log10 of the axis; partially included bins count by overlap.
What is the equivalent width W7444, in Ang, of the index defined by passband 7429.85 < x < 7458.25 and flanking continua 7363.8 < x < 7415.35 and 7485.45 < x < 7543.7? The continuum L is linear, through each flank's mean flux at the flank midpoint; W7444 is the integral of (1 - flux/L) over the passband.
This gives 4.0 Ang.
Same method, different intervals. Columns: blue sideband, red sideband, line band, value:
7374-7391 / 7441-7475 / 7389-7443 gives 2.3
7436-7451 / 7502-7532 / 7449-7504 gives 3.1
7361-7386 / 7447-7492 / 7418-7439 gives 1.8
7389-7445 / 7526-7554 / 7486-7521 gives -3.4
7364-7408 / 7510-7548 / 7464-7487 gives 3.1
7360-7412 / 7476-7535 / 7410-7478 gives 7.4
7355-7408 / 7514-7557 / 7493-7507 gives -0.2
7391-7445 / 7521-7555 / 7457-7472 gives 0.3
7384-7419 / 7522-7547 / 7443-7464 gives 2.5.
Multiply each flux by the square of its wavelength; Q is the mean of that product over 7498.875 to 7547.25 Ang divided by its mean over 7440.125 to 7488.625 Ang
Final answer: 1.3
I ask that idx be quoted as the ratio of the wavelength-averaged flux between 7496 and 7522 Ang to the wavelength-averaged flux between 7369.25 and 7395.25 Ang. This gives 1.26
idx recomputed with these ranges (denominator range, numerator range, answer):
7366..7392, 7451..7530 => 1.15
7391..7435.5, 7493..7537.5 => 1.37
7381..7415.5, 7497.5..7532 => 1.31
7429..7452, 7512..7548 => 1.37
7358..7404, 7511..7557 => 1.23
